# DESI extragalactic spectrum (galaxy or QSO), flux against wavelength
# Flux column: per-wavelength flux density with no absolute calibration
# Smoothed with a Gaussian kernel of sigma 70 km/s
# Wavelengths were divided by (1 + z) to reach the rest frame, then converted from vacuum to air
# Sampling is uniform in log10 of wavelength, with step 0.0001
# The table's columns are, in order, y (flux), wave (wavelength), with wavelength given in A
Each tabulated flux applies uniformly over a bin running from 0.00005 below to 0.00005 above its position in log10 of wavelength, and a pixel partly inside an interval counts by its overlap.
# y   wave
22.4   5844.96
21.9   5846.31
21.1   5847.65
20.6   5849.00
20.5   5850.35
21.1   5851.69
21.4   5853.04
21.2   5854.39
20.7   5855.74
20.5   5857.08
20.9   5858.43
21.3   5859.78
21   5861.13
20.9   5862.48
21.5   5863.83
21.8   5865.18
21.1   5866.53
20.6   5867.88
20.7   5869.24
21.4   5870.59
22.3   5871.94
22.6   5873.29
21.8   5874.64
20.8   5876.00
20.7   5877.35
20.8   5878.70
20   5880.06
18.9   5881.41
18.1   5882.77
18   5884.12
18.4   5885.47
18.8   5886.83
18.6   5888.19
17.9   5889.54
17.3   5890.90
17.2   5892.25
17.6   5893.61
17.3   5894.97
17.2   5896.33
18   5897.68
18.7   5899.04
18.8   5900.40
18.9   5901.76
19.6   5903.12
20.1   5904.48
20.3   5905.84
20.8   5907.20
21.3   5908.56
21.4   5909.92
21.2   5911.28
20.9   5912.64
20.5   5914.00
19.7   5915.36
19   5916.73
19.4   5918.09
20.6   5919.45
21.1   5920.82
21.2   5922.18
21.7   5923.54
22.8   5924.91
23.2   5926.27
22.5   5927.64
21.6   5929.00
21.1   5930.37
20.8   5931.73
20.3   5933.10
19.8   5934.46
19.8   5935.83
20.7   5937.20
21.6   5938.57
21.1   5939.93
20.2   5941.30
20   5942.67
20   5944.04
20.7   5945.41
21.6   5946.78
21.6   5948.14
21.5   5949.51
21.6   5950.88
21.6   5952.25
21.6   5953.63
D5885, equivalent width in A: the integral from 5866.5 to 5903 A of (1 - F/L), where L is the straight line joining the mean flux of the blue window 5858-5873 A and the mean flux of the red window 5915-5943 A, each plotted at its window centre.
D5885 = 3.2 A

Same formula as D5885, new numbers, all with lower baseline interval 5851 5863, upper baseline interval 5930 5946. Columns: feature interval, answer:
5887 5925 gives 2.1 A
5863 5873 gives -0.2 A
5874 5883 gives 0.3 A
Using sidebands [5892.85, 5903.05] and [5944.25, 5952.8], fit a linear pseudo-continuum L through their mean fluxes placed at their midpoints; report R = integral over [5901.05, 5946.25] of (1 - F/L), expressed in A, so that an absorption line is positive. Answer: -2.22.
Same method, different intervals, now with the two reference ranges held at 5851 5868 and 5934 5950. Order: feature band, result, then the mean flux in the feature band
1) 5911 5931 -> -0.3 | 21.1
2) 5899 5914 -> 0.4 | 20.3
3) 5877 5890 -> 1.2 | 19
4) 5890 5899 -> 1.5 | 17.5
